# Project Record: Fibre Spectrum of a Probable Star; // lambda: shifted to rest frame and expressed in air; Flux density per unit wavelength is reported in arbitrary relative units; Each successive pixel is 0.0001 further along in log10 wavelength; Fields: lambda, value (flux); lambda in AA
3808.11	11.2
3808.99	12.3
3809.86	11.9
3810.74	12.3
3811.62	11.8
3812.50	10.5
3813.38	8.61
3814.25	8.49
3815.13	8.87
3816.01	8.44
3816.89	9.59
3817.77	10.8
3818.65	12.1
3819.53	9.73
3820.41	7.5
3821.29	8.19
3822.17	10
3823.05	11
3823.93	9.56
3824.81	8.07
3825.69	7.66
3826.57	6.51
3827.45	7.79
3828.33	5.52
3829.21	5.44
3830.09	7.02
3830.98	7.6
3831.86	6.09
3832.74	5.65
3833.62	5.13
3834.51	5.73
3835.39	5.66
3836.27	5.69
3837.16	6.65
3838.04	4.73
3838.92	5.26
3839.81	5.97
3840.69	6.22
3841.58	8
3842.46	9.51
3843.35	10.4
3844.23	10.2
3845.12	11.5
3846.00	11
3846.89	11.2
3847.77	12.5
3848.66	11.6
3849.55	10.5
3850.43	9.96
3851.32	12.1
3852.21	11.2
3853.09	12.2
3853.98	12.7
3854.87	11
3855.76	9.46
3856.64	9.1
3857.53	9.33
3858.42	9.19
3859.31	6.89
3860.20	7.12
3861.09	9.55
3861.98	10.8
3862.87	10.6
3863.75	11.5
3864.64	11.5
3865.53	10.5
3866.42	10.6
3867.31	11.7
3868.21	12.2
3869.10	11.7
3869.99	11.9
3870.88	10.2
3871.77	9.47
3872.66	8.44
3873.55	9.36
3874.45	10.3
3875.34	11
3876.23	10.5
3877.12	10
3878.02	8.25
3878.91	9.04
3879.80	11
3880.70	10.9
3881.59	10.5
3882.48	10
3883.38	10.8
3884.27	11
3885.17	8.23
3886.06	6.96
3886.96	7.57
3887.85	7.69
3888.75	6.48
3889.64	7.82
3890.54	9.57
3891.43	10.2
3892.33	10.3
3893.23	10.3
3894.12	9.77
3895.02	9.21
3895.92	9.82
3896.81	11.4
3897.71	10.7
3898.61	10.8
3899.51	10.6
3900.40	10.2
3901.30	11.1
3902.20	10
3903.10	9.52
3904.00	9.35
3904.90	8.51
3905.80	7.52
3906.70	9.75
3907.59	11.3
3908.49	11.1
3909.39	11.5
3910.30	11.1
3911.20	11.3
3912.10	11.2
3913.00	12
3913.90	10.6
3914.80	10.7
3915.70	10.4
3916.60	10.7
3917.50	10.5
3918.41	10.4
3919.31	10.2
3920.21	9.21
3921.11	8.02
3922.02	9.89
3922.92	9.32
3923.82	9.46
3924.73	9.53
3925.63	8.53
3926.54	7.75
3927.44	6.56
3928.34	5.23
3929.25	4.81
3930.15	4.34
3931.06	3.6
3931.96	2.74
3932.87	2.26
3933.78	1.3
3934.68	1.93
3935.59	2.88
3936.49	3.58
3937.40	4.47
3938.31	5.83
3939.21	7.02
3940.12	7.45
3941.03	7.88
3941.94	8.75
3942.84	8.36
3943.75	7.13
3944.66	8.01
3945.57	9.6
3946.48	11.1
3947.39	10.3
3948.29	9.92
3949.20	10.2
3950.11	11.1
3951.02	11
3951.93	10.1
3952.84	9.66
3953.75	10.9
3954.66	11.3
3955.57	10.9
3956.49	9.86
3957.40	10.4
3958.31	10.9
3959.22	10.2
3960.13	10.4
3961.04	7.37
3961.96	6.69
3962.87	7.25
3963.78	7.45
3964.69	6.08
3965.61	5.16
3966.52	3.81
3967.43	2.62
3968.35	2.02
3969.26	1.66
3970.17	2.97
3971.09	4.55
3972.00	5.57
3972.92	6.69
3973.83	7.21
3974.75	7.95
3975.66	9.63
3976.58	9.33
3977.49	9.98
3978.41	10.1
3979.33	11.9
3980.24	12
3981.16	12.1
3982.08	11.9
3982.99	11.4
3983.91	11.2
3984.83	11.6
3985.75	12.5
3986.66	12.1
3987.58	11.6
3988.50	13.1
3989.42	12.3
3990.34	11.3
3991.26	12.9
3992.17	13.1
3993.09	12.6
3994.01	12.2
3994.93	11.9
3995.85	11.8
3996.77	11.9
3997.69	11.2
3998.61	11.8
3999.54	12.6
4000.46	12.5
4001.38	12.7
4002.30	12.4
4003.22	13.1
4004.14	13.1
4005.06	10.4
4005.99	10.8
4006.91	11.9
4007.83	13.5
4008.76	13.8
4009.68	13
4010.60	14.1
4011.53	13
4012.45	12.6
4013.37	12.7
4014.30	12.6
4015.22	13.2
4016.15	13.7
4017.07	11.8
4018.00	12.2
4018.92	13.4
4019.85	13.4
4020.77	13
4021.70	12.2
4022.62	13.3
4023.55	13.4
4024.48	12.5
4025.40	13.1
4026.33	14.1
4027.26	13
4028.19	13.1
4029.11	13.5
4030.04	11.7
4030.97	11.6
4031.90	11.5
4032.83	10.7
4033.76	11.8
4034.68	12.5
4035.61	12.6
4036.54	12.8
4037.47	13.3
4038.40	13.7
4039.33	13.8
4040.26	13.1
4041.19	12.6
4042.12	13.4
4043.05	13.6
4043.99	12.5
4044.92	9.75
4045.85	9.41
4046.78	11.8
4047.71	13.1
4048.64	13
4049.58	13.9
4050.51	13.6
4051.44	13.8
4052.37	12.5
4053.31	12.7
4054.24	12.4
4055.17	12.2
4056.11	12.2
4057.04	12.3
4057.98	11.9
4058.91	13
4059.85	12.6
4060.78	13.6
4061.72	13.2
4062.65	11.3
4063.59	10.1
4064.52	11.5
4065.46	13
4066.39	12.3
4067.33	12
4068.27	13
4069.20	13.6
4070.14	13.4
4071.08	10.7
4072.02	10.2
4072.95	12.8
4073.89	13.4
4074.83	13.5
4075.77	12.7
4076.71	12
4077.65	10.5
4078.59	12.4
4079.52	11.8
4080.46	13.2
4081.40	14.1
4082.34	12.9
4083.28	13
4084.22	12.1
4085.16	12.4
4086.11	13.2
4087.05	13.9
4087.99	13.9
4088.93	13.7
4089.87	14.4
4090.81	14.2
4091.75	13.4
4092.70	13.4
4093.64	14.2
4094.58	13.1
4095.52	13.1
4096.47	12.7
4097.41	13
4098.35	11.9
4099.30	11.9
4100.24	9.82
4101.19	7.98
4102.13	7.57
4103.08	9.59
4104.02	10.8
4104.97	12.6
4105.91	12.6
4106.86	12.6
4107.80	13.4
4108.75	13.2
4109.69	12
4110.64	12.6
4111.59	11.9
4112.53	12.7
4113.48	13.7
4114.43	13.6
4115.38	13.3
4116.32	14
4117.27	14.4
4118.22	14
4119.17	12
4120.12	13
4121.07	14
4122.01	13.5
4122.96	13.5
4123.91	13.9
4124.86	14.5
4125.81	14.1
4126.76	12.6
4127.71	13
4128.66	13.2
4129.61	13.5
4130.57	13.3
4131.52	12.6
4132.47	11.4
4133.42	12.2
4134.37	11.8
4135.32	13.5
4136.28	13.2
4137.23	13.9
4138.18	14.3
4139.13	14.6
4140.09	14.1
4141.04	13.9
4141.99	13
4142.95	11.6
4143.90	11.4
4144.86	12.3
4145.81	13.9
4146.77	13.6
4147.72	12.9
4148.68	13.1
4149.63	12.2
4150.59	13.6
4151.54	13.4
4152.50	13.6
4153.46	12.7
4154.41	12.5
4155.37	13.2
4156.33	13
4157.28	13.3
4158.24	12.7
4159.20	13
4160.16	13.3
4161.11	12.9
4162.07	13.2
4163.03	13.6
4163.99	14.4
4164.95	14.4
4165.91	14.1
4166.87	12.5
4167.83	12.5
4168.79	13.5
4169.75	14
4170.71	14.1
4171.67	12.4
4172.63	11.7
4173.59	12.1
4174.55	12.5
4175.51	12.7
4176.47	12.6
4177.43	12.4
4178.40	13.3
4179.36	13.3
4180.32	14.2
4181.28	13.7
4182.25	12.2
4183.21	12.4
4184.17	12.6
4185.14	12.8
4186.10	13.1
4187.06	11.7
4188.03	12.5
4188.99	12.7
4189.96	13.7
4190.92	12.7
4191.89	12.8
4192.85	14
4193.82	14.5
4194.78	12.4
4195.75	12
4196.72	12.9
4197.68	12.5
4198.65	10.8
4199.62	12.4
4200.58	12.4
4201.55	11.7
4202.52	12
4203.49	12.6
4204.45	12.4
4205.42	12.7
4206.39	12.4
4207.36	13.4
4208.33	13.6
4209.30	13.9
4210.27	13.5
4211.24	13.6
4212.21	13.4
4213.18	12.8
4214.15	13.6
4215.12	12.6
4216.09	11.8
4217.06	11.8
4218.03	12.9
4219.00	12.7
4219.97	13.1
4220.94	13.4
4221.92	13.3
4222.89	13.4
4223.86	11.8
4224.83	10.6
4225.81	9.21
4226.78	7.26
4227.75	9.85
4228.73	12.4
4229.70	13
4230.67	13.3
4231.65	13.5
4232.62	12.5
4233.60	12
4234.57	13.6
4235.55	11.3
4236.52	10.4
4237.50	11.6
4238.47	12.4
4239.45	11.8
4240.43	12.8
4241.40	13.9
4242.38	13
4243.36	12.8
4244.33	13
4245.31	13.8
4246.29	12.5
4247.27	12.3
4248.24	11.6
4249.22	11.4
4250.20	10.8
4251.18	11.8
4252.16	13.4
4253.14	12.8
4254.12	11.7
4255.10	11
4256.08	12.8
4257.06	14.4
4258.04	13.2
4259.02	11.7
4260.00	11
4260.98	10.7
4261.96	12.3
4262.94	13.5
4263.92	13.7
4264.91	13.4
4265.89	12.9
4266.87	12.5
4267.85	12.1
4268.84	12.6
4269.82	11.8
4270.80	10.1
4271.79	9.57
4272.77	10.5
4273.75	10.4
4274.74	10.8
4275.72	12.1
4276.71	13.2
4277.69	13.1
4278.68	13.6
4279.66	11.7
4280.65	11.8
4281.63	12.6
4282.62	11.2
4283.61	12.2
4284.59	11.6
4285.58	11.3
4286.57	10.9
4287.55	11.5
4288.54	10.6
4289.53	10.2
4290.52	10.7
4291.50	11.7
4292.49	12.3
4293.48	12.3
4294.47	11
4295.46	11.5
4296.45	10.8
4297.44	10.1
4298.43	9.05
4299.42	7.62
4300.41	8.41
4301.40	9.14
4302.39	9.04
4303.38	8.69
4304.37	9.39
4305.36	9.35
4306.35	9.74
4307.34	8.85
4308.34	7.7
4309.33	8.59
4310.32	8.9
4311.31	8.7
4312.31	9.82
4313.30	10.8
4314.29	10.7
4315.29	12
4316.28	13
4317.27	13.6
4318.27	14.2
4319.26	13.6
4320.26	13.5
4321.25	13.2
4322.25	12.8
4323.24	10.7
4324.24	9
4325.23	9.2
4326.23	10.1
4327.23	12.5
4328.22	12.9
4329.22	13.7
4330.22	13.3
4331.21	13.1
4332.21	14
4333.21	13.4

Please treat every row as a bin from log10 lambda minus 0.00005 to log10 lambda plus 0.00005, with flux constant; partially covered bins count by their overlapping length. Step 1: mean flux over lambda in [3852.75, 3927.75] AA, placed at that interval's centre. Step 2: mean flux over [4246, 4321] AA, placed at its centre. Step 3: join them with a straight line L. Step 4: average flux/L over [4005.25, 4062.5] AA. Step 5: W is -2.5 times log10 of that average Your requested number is -0.21 mag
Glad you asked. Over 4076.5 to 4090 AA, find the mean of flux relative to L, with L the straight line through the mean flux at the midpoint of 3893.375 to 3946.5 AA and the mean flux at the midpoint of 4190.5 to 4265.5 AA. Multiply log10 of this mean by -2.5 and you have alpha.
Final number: -0.22 mag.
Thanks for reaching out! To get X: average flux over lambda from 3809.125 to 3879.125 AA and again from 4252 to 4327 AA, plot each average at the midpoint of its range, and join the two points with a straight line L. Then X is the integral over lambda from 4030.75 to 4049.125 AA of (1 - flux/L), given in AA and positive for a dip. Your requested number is -3.9 AA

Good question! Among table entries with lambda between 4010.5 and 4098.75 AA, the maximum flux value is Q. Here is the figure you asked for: 14.4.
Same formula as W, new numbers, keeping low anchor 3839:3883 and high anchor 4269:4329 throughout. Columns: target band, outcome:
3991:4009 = -0.18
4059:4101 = -0.19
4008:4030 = -0.24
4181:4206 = -0.17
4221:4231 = -0.06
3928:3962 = 0.33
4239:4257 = -0.15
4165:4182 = -0.21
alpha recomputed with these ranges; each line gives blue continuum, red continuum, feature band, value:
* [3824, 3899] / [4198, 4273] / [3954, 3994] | 0.11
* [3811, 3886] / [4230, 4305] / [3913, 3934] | 0.24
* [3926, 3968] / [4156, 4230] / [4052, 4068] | -0.25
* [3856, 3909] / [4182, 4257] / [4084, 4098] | -0.17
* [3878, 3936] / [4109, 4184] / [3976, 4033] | -0.16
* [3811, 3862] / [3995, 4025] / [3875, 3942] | 0.19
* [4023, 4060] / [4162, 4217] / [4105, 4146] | -0.03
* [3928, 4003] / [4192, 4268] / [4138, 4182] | -0.15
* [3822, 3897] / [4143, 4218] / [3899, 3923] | -0.05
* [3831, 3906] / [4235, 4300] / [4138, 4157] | -0.18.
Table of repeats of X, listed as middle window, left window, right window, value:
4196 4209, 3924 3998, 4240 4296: -1.4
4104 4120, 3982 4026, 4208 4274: -0.8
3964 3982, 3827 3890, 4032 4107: 6.5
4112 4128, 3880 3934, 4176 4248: -2.8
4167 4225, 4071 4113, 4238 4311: -4.7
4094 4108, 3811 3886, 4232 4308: -1.1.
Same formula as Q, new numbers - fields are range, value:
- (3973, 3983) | 12.1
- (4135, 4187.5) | 14.6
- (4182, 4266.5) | 14.5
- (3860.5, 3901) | 12.2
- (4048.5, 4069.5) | 13.9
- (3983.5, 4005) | 13.1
